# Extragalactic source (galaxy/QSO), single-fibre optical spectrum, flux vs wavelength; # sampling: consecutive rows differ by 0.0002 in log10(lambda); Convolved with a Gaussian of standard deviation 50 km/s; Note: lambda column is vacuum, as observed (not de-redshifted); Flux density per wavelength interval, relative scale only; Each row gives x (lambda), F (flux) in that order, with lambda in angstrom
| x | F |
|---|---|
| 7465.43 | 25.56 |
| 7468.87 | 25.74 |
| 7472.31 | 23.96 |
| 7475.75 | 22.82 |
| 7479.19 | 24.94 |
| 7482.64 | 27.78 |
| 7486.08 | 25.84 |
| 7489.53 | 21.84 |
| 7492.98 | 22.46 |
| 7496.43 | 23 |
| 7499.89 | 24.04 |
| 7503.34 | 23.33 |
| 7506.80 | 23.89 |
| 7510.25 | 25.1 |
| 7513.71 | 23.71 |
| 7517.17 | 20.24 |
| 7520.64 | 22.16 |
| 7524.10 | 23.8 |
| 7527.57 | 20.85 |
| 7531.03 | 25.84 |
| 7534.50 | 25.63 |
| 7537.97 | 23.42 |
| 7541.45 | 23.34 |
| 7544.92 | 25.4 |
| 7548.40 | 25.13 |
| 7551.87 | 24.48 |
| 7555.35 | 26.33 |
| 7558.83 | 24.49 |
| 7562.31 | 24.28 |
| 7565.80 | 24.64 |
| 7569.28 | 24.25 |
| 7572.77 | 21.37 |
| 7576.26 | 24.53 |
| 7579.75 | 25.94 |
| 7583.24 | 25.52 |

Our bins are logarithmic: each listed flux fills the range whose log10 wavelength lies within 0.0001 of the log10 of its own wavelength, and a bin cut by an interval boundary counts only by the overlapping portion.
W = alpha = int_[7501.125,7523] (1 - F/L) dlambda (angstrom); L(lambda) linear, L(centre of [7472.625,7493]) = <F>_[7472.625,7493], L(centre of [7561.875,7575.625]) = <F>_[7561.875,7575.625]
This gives 0.94 angstrom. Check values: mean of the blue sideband 24.4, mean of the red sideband 23.6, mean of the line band 23.1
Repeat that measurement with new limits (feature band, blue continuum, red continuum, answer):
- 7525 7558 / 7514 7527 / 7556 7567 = -1.49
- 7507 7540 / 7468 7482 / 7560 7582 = 1.27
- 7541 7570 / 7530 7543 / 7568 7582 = -0.60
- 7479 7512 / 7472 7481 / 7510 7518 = -1.06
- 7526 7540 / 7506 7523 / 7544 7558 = 0.12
